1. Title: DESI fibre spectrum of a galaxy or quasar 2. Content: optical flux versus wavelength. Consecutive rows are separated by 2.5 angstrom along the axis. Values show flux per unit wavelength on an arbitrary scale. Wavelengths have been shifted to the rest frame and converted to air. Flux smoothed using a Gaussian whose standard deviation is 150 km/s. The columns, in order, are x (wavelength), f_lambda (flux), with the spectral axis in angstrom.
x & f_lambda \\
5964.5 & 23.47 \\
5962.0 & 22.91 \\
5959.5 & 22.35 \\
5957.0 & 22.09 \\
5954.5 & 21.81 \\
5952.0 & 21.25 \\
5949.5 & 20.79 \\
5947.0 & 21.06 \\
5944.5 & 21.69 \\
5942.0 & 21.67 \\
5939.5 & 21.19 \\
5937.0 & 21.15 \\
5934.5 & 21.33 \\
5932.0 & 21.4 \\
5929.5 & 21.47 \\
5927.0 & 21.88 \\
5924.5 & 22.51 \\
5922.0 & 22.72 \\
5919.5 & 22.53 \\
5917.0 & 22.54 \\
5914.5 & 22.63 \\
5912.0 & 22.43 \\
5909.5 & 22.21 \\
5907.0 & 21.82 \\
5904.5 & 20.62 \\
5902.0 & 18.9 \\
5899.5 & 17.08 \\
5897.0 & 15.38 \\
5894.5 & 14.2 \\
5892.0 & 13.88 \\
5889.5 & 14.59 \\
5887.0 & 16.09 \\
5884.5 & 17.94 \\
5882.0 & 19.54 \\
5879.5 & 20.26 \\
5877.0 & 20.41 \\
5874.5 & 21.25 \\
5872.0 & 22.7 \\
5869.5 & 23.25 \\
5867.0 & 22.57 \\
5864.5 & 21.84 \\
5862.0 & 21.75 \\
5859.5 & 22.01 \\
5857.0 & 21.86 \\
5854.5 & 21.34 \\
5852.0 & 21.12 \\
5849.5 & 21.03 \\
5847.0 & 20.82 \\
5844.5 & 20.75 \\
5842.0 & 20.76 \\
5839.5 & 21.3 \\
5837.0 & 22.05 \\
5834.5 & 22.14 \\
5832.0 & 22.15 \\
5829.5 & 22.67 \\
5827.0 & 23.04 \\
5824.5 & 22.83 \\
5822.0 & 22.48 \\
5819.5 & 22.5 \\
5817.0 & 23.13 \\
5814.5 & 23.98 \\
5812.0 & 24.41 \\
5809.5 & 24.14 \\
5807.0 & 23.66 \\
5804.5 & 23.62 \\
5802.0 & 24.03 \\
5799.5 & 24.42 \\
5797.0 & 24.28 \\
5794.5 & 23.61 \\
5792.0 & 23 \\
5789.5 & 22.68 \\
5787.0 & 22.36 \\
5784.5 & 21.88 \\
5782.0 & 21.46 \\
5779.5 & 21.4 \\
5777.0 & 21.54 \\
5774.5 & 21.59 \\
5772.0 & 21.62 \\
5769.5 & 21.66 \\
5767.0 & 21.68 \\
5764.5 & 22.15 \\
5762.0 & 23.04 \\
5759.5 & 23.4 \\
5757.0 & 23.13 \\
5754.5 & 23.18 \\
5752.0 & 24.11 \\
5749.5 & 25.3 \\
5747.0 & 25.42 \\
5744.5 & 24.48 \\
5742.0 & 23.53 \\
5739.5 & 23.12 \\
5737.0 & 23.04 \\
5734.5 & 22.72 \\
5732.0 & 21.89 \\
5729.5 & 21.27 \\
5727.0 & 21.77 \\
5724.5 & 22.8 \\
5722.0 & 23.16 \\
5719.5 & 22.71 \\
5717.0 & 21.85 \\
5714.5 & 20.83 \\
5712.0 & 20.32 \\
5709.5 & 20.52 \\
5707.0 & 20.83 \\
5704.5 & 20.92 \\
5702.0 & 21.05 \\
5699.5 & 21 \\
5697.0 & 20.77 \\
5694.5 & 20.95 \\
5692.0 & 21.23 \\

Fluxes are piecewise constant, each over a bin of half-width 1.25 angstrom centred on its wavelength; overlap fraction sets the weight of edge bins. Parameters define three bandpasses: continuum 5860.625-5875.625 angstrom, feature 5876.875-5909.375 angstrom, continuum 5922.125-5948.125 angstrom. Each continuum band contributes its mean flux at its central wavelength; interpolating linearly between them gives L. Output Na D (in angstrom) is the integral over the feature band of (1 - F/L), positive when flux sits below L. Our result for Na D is 6.2 angstrom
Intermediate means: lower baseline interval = 22.2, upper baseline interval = 21.6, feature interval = 17.8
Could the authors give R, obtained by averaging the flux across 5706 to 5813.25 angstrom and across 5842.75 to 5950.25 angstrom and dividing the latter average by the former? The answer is 0.9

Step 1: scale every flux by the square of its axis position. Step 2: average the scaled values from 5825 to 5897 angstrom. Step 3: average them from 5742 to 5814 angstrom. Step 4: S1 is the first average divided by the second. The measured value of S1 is 0.9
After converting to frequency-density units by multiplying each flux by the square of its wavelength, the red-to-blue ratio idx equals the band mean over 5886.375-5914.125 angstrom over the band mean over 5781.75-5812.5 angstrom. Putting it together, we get 0.8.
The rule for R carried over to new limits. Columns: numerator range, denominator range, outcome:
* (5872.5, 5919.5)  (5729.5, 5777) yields 0.83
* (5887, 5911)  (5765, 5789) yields 0.81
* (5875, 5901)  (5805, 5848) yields 0.76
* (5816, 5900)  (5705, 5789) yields 0.92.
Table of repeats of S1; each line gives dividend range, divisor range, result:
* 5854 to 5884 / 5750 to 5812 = 0.97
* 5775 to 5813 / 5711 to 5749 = 1.04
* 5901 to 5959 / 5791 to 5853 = 0.99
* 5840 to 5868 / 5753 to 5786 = 1.00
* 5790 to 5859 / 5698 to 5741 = 1.08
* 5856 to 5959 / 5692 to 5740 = 1.02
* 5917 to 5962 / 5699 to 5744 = 1.07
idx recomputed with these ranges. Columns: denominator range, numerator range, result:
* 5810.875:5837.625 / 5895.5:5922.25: 0.93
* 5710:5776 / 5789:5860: 1.03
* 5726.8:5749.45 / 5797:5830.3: 1.04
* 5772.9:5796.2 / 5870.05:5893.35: 0.87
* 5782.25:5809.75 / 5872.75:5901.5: 0.77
